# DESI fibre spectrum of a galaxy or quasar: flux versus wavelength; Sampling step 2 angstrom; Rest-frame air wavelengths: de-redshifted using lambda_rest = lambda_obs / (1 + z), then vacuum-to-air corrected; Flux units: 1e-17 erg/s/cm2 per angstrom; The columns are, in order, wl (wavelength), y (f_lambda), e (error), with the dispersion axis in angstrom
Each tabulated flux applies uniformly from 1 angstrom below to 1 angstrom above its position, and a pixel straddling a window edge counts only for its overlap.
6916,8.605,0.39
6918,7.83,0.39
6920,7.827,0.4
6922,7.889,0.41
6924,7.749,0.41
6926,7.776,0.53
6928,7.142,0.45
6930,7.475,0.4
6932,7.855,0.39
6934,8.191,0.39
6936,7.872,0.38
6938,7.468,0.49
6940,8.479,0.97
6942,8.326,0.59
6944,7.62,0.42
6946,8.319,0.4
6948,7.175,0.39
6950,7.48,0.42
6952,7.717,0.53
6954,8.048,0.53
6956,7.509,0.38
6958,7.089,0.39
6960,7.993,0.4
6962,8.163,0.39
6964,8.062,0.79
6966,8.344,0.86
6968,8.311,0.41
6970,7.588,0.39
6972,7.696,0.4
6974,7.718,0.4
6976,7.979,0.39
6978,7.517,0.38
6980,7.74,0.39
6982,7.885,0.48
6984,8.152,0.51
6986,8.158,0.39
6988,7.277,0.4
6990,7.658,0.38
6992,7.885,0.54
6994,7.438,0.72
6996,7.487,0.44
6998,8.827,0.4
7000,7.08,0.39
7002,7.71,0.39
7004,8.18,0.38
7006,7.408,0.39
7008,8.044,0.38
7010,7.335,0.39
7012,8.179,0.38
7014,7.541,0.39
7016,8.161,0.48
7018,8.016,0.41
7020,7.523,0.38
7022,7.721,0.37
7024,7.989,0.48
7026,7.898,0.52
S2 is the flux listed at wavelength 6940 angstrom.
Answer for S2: 8.479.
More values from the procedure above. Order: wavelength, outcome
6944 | 7.62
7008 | 8.044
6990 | 7.658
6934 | 8.191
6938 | 7.468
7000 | 7.08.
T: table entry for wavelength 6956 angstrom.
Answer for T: 7.509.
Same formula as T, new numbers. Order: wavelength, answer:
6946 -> 8.319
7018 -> 8.016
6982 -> 7.885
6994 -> 7.438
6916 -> 8.605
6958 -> 7.089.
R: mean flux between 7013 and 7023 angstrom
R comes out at 7.79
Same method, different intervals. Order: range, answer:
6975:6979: 7.75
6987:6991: 7.47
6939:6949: 7.98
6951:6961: 7.67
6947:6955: 7.61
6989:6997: 7.62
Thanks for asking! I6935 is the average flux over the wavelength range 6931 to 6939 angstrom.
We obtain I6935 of 7.85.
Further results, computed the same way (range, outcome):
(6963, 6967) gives 8.2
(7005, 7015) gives 7.7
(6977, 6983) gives 7.71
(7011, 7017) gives 7.96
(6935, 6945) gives 7.95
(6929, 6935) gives 7.84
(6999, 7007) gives 7.59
